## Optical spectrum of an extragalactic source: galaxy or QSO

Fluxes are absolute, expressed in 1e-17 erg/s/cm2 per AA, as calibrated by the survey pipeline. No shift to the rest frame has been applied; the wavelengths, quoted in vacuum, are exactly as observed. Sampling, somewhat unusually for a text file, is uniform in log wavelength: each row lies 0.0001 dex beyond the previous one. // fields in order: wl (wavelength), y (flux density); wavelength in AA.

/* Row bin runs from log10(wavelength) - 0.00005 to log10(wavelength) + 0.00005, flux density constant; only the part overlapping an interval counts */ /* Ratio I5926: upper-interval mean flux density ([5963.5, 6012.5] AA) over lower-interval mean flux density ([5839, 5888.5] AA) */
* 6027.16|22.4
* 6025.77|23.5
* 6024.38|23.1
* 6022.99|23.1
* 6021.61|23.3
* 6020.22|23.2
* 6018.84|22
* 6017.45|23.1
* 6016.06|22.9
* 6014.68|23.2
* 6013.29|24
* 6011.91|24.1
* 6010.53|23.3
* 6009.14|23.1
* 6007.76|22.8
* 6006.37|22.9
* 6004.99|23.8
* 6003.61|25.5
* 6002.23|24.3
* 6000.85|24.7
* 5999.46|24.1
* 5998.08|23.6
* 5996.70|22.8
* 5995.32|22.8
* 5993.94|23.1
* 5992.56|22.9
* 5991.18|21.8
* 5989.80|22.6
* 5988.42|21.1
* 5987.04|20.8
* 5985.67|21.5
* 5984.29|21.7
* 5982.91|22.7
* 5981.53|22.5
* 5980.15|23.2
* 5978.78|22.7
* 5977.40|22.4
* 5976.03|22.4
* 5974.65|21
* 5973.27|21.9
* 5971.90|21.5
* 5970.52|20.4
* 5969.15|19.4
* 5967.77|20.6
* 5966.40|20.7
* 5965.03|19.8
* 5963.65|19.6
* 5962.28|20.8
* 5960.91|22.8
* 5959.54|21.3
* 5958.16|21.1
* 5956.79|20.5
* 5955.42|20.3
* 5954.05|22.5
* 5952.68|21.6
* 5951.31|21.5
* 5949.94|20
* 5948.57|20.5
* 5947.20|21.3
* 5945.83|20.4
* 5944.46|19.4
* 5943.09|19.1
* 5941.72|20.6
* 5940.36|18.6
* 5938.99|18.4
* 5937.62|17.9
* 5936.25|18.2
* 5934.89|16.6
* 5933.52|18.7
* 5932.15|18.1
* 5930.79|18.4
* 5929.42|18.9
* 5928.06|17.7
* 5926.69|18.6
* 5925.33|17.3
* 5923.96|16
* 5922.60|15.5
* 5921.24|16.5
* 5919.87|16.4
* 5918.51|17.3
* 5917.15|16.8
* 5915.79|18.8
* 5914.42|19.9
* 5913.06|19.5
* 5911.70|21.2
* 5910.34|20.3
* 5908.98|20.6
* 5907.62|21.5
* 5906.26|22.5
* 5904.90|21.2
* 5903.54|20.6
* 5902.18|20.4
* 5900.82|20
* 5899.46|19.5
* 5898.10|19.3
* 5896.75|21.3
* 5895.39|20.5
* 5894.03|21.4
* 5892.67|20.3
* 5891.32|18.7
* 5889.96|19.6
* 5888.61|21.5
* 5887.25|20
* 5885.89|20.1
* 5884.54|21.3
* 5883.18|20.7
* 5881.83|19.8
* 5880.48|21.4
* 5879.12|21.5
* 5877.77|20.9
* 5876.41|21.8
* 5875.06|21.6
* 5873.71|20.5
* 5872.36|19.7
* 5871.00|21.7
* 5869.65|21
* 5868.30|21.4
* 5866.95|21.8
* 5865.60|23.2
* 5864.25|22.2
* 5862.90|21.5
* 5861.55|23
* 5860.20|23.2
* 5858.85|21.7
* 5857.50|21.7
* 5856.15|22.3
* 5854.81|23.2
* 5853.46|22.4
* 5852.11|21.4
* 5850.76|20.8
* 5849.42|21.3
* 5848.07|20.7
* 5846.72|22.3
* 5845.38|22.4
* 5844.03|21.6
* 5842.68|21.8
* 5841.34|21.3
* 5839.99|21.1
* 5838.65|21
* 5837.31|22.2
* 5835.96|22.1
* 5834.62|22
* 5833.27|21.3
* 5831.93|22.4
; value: 1.0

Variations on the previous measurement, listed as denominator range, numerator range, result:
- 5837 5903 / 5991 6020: 1.10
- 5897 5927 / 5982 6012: 1.20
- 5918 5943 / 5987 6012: 1.30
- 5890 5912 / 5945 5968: 1.02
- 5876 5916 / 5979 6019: 1.12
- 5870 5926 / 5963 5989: 1.07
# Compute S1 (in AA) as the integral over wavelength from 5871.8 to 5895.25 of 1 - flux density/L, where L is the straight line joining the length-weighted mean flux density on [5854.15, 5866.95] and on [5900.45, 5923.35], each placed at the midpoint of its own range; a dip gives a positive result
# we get 0.4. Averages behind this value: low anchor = 22.4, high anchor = 19.3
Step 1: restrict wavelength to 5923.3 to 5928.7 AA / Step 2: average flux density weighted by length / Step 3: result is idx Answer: 17.4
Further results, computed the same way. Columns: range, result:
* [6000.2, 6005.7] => 24.6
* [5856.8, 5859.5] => 21.7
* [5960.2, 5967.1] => 20.8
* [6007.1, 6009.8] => 23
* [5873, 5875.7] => 21.1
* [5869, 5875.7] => 20.9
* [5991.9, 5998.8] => 23.1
